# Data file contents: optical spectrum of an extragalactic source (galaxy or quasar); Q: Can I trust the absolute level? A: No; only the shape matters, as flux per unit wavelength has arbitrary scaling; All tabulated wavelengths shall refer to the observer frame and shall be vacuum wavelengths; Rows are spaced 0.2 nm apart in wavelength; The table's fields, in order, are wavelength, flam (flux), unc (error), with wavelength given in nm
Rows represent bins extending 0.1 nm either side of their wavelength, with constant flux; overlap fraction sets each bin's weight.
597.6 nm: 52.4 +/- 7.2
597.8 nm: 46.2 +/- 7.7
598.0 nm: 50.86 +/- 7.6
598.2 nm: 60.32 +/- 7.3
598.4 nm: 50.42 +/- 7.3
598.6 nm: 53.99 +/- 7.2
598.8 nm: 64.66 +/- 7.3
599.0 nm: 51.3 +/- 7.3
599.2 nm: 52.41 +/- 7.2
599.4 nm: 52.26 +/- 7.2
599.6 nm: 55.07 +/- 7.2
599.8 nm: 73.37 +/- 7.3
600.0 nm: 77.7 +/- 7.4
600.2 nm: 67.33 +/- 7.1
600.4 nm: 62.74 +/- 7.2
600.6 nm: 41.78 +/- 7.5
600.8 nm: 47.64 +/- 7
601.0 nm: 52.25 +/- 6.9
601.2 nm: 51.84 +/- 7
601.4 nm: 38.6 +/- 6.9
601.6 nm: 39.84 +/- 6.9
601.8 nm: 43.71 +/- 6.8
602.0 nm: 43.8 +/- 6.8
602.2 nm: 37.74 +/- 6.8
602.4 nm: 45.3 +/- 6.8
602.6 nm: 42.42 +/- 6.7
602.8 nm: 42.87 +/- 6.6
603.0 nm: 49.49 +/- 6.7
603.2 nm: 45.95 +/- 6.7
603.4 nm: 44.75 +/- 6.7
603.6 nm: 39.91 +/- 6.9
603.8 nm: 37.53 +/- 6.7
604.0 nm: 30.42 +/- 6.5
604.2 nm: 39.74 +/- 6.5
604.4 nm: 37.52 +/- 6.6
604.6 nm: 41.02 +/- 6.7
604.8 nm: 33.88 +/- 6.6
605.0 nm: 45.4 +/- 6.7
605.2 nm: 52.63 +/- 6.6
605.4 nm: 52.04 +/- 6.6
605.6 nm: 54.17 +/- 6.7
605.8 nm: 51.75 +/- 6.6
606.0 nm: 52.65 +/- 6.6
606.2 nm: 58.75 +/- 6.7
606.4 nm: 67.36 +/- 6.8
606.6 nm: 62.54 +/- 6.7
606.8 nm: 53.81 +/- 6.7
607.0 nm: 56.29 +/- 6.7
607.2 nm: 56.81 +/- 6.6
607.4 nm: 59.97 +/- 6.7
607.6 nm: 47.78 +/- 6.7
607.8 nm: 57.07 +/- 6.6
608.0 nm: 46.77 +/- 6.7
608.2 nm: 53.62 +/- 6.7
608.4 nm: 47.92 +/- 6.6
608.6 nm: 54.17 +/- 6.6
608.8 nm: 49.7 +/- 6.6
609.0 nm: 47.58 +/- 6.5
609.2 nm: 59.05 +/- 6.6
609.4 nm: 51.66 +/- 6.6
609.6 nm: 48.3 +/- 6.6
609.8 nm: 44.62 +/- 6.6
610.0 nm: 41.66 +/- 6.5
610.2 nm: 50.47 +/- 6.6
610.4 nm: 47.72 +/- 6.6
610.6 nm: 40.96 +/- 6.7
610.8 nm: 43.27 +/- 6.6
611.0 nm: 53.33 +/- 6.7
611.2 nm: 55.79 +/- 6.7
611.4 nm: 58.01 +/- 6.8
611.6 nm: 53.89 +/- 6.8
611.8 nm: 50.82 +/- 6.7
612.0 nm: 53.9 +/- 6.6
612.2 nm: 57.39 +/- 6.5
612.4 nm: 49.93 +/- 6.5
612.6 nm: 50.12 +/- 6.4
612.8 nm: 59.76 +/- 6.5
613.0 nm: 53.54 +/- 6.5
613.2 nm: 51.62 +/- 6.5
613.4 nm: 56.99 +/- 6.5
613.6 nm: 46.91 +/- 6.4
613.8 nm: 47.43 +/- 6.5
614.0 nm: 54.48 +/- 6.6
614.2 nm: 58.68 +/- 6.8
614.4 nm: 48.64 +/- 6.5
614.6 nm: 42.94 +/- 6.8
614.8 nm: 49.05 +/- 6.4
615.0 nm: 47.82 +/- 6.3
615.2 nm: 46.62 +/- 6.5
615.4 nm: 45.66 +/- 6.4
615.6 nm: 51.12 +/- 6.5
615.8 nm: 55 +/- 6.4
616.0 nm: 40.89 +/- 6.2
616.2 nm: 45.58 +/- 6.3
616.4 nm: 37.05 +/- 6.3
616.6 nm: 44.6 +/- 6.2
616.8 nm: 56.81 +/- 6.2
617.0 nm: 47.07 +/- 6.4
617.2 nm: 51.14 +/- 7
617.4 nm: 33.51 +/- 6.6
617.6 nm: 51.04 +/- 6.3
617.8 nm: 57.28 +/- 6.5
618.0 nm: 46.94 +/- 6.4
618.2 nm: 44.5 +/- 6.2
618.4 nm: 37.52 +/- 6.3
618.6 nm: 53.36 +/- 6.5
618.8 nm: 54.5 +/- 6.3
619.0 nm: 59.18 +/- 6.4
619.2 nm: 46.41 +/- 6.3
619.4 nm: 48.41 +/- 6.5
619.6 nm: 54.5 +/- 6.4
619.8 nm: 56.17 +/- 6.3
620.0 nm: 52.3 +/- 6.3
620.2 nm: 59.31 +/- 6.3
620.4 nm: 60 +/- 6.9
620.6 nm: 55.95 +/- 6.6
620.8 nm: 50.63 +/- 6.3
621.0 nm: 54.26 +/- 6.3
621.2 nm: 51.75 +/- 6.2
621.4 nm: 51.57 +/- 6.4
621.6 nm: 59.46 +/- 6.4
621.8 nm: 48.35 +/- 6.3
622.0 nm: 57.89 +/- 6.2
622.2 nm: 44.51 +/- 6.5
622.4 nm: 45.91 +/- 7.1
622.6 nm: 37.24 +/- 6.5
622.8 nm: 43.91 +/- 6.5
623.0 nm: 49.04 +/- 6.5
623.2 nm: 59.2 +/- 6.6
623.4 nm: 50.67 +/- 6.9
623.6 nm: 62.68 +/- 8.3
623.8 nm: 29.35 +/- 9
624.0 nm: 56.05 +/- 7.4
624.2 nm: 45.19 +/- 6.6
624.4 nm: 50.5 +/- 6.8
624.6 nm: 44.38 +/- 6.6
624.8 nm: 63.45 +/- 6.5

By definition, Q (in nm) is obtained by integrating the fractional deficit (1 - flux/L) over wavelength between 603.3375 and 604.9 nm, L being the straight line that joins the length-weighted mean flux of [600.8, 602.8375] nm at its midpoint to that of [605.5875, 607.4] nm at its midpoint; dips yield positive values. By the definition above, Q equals 0.39 nm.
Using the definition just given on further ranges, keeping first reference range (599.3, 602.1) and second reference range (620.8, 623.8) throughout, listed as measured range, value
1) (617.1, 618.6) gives 0.13 nm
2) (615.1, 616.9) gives 0.15 nm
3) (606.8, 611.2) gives 0.14 nm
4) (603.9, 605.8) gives 0.34 nm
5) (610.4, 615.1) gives 0.03 nm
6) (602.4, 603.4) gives 0.15 nm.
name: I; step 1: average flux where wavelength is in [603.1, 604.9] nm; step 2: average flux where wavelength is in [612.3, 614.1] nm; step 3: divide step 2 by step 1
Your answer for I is 1.3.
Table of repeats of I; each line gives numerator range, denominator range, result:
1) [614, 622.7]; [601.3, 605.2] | 1.21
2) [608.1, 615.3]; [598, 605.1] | 1.05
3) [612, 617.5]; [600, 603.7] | 1.04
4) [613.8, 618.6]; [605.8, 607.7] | 0.84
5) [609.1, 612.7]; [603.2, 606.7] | 1.07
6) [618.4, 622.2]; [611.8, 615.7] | 1.04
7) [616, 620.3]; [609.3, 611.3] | 1.03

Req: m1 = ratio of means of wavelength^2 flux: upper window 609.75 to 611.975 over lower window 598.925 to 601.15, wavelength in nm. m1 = 0.89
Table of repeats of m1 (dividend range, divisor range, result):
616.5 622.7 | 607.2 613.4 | 1.01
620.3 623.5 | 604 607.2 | 1.08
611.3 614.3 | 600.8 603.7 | 1.25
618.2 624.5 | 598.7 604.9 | 1.14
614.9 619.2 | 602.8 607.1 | 1.04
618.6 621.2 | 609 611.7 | 1.12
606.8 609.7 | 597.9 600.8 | 0.94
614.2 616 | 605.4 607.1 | 0.88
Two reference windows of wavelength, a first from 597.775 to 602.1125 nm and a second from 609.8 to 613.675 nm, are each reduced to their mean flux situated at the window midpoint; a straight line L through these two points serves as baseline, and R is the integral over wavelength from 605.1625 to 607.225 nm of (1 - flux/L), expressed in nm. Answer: -0.16 nm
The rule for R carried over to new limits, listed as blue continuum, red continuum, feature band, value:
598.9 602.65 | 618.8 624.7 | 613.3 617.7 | 0.27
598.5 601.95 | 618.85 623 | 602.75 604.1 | 0.31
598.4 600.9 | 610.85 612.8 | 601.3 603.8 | 0.63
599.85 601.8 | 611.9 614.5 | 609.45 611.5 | 0.18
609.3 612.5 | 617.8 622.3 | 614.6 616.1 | 0.10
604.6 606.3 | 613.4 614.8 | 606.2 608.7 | -0.29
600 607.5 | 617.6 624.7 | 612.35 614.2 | -0.11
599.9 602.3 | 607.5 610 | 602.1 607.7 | 0.28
